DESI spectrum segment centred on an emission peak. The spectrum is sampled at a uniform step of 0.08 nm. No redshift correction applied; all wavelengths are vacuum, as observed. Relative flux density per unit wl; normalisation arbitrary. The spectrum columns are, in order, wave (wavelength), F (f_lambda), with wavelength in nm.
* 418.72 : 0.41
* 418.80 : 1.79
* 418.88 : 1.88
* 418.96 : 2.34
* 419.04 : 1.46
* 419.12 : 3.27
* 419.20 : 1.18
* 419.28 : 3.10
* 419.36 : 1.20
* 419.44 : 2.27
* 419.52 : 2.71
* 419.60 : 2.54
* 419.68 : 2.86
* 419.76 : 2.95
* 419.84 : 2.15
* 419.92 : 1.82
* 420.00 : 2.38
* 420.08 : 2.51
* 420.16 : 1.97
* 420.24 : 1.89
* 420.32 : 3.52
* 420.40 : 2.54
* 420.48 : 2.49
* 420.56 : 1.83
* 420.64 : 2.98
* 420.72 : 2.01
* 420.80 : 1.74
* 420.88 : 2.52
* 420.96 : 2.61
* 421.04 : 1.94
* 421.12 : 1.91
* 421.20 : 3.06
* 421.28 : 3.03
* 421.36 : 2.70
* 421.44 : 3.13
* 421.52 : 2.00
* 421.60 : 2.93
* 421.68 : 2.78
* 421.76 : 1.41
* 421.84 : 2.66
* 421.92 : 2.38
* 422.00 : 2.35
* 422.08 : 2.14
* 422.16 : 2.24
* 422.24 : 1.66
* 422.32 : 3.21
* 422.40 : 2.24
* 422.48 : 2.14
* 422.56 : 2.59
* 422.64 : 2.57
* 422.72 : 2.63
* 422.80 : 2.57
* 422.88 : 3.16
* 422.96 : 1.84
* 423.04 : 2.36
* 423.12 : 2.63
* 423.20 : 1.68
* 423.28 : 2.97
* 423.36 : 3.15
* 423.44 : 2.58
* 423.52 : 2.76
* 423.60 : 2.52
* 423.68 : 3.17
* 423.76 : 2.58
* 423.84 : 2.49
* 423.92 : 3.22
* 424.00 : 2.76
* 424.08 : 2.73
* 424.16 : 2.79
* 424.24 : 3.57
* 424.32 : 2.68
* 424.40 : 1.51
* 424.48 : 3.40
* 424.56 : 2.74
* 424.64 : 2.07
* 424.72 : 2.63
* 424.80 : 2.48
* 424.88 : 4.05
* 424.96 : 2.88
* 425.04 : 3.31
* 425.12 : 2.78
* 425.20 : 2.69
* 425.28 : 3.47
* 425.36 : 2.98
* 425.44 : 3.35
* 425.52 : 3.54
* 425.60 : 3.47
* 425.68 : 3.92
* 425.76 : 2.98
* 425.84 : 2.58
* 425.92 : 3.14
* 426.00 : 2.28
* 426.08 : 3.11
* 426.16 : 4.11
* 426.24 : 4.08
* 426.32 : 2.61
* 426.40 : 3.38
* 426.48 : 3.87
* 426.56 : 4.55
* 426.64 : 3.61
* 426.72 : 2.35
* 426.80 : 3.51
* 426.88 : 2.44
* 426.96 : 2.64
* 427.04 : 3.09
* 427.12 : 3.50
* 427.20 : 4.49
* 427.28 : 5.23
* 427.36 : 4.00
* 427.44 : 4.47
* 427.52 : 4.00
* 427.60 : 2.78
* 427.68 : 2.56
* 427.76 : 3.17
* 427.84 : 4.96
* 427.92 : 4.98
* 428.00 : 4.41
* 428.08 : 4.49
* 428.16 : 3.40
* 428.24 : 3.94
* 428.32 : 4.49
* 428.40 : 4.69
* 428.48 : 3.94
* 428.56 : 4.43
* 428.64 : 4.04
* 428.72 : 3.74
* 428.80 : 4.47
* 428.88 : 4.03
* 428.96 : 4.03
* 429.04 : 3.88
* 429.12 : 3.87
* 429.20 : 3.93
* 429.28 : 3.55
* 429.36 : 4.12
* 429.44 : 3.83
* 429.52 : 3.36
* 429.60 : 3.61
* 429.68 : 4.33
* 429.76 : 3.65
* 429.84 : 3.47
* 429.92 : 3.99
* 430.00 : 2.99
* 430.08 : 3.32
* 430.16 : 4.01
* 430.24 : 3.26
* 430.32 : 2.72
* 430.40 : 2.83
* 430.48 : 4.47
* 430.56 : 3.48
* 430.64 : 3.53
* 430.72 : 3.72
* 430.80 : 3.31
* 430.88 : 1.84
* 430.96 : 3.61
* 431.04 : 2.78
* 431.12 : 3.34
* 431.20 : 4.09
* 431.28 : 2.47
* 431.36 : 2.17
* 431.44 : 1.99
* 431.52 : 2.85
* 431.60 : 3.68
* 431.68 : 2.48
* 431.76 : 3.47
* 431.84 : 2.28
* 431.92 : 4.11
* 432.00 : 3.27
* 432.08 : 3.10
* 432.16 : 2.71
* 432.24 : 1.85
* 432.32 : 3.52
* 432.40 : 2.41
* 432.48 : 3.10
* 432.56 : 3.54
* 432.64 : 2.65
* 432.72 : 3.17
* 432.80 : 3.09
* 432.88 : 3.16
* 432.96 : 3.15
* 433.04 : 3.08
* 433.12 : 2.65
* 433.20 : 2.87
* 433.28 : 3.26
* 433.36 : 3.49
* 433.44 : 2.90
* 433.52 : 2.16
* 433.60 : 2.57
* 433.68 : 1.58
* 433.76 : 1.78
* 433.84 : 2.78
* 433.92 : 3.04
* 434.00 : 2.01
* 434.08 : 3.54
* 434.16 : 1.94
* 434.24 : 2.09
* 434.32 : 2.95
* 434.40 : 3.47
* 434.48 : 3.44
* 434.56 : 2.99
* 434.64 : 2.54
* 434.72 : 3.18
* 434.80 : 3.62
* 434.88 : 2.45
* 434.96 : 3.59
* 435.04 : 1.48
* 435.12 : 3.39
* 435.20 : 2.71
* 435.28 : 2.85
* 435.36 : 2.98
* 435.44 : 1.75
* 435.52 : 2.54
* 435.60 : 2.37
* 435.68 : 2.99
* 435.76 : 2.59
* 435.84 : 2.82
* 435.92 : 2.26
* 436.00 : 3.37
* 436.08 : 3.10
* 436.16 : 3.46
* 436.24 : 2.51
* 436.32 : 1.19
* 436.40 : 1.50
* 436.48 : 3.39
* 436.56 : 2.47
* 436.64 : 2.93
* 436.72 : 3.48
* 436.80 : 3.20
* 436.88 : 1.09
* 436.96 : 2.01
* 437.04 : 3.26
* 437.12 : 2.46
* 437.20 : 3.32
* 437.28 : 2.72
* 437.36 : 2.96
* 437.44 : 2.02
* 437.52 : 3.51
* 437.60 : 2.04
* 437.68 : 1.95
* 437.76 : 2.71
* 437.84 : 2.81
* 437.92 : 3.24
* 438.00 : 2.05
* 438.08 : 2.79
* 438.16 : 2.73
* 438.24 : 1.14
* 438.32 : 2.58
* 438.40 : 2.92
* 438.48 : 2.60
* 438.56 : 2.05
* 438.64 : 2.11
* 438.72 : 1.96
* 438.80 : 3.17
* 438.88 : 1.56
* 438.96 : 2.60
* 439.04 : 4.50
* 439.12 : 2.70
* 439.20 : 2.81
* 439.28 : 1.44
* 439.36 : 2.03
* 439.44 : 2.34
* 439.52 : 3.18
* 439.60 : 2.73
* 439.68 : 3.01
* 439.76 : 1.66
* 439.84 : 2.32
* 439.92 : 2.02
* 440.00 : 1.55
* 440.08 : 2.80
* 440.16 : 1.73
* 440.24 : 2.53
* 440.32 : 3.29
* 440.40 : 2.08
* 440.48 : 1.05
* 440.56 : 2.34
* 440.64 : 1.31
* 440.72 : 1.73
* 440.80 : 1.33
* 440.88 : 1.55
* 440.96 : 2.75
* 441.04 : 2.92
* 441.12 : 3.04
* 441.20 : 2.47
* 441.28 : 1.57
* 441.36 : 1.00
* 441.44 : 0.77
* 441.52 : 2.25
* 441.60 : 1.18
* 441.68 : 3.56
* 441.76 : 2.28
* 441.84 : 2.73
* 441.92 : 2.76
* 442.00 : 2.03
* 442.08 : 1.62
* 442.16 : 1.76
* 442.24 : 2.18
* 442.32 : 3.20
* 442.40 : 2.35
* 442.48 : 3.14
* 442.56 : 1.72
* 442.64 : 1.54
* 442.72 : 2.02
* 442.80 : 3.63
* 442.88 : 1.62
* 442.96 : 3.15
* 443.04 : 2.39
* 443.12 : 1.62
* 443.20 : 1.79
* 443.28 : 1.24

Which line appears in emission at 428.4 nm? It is C IV 1549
